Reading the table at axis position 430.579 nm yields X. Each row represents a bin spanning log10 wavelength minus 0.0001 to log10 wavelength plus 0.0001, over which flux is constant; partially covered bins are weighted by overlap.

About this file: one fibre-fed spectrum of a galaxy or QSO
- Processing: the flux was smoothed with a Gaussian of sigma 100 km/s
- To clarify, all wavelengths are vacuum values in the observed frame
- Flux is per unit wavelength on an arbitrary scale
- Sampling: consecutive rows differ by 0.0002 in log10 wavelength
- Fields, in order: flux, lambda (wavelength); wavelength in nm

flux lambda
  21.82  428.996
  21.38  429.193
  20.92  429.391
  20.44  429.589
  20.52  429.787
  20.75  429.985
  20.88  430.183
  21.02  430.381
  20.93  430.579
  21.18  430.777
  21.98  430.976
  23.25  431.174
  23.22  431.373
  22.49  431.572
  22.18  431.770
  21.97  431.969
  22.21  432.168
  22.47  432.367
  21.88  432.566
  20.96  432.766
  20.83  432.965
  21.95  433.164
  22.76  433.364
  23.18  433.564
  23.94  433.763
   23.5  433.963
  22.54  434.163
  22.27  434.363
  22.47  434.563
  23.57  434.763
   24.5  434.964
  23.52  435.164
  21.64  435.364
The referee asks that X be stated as 20.93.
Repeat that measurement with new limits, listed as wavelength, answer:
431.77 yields 22.18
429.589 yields 20.44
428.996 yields 21.82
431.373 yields 23.22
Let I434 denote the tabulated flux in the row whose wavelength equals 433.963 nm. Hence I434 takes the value 23.5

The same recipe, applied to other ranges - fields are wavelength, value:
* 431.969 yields 21.97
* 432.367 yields 22.47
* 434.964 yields 24.5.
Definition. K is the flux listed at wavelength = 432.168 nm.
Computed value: 22.21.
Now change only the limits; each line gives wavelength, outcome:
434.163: 22.54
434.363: 22.27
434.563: 22.47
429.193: 21.38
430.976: 21.98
